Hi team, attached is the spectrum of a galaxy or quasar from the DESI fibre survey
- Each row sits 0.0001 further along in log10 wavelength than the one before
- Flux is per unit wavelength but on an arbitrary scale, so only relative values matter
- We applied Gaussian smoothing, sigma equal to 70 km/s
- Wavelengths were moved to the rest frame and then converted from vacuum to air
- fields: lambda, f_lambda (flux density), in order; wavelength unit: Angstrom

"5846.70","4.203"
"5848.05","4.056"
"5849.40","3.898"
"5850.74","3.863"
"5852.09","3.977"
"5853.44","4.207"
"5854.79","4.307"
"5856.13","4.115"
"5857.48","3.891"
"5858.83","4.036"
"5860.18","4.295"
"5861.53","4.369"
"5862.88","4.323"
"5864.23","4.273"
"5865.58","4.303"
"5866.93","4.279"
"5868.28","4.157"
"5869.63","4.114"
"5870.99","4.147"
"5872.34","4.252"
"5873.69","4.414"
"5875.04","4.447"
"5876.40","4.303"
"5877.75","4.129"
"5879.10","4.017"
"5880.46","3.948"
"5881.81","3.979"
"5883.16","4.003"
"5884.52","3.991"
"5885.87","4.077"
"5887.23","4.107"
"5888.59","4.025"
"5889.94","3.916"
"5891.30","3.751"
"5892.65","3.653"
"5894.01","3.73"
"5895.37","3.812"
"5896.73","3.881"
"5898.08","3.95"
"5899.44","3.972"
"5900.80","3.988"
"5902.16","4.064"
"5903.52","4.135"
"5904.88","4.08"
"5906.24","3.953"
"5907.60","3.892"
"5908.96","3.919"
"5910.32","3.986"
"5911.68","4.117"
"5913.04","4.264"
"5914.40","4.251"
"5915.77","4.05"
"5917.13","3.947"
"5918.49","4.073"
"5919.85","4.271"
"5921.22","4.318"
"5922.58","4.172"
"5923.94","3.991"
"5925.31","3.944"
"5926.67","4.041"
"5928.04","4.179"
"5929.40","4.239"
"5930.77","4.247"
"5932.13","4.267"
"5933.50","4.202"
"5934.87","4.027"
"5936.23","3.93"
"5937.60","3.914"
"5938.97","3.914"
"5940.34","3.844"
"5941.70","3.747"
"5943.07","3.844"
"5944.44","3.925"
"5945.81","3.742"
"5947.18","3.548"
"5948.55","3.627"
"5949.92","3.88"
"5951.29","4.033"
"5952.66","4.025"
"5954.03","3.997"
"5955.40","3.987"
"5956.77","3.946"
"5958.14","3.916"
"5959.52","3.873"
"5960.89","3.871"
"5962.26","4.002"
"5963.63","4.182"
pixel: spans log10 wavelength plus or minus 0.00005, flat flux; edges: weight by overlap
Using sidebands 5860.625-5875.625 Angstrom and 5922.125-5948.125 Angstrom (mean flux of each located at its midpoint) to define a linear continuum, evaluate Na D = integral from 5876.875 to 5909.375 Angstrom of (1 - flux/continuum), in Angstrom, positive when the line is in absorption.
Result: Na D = 1.6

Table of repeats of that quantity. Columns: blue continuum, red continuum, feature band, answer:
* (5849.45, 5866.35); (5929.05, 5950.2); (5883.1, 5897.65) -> 0.6 Angstrom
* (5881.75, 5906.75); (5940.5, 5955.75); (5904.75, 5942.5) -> -1.6 Angstrom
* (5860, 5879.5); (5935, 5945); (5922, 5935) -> -0.6 Angstrom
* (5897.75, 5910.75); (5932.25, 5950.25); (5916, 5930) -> -0.7 Angstrom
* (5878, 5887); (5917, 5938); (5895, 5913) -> 0.3 Angstrom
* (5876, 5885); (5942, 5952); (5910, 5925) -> -0.9 Angstrom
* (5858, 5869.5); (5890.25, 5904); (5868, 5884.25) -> -0.2 Angstrom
